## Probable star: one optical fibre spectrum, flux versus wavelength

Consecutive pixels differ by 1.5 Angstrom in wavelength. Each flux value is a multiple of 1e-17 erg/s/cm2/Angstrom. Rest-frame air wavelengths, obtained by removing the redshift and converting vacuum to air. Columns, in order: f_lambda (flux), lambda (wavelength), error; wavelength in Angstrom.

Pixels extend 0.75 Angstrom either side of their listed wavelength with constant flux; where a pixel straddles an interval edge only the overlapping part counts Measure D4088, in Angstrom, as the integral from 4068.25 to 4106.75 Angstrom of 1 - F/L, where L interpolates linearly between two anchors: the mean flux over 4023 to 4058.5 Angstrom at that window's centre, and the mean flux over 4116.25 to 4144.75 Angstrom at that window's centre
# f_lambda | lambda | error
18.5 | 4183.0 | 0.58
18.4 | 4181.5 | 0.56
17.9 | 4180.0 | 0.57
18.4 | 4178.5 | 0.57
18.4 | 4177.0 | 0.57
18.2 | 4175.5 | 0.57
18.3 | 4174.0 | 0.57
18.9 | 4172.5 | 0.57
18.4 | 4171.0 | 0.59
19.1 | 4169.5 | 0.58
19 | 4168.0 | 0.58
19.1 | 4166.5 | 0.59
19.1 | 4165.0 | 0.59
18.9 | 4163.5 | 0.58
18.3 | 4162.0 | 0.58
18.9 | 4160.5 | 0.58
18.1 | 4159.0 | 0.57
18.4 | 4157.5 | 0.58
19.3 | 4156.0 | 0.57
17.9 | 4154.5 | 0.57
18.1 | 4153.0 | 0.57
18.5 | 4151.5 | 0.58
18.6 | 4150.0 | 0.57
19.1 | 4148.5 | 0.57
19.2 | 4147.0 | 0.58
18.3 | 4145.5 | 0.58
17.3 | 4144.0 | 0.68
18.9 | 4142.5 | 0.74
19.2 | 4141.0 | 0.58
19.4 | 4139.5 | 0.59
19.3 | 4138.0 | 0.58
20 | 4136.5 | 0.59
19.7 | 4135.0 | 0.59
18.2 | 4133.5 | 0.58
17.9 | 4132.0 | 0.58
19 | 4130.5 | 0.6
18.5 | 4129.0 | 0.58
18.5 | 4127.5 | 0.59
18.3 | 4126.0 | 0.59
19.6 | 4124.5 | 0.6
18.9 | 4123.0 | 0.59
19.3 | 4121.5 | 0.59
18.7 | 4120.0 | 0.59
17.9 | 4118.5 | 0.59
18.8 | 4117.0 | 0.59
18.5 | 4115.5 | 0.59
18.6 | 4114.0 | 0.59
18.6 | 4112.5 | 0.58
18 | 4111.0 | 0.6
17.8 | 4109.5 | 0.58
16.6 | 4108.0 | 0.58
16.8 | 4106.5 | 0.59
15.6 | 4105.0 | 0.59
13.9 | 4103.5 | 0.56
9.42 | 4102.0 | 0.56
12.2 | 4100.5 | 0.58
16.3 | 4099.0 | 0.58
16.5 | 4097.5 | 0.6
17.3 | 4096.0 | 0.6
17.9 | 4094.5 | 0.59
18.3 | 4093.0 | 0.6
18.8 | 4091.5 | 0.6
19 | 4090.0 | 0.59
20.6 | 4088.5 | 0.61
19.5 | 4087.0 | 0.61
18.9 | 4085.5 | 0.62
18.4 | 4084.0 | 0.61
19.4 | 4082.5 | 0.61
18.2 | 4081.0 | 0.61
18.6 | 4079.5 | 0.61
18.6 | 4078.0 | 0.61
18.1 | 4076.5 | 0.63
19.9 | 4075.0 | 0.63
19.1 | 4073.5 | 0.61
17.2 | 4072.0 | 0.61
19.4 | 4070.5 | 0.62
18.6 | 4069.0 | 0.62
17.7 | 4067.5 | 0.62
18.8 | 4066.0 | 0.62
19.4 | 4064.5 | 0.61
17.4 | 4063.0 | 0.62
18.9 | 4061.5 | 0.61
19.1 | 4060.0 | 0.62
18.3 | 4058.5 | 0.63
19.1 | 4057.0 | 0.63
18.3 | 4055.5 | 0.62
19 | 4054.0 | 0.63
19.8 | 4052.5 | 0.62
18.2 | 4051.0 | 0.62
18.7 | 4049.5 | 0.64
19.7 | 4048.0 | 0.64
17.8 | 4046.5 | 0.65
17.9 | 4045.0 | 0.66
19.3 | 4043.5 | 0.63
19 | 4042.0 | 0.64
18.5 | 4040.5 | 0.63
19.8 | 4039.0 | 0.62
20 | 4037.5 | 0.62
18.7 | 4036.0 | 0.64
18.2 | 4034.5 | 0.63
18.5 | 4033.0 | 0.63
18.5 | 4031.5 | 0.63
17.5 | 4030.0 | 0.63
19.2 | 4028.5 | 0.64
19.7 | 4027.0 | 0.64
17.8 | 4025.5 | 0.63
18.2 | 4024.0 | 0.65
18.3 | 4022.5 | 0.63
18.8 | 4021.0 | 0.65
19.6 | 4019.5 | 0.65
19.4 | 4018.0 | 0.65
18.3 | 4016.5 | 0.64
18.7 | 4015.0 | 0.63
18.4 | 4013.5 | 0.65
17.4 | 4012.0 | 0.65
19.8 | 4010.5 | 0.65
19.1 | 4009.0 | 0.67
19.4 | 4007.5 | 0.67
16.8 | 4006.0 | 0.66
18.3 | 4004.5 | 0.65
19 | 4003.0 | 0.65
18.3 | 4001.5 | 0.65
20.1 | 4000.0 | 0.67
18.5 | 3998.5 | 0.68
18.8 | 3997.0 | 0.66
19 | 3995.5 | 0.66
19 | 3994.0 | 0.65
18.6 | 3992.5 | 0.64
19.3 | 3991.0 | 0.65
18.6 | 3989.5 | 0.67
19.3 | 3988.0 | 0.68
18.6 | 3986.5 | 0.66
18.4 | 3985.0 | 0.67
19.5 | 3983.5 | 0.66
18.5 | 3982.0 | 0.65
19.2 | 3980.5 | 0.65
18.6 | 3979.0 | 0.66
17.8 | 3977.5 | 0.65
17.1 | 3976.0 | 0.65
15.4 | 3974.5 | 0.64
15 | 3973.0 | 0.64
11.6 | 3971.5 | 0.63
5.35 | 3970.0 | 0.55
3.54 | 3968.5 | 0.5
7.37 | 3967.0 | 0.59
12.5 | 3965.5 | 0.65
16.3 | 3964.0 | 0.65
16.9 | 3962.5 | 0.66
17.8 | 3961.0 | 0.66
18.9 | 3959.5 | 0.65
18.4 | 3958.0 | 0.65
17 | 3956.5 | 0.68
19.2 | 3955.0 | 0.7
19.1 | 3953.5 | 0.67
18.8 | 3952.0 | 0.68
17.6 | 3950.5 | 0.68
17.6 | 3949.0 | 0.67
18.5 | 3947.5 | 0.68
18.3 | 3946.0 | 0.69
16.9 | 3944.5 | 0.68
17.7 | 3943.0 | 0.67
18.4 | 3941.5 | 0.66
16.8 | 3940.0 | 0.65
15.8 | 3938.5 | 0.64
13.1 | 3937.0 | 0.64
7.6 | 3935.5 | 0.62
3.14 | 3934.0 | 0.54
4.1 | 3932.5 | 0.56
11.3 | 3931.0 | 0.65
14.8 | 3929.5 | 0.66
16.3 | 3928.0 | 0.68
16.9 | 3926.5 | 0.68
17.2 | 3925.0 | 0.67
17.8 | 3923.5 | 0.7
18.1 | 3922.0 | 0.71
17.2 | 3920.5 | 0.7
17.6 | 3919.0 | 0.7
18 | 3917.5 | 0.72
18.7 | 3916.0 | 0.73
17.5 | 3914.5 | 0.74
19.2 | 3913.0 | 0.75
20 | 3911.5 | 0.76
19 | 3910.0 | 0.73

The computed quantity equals 2.5 Angstrom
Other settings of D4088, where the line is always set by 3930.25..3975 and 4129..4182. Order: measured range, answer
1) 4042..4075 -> -4.2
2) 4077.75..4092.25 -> -1.6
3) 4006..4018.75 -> -2.5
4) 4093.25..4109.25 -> 1.9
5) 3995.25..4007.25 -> -2.5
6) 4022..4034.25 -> -1.9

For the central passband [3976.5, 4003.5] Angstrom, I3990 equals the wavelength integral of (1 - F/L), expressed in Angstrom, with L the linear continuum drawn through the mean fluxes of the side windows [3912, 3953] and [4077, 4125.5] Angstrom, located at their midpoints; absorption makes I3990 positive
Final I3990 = -3.9 Angstrom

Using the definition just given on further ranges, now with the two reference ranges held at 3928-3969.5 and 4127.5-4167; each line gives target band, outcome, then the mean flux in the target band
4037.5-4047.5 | -1.3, 18.8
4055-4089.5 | -3.1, 18.8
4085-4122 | 1.1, 17.3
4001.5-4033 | -4.9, 18.6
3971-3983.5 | -1.3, 16.9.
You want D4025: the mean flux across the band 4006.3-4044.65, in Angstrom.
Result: 18.8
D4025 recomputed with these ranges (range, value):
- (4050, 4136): 18.1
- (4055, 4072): 18.6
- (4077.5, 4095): 18.9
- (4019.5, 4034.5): 18.5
